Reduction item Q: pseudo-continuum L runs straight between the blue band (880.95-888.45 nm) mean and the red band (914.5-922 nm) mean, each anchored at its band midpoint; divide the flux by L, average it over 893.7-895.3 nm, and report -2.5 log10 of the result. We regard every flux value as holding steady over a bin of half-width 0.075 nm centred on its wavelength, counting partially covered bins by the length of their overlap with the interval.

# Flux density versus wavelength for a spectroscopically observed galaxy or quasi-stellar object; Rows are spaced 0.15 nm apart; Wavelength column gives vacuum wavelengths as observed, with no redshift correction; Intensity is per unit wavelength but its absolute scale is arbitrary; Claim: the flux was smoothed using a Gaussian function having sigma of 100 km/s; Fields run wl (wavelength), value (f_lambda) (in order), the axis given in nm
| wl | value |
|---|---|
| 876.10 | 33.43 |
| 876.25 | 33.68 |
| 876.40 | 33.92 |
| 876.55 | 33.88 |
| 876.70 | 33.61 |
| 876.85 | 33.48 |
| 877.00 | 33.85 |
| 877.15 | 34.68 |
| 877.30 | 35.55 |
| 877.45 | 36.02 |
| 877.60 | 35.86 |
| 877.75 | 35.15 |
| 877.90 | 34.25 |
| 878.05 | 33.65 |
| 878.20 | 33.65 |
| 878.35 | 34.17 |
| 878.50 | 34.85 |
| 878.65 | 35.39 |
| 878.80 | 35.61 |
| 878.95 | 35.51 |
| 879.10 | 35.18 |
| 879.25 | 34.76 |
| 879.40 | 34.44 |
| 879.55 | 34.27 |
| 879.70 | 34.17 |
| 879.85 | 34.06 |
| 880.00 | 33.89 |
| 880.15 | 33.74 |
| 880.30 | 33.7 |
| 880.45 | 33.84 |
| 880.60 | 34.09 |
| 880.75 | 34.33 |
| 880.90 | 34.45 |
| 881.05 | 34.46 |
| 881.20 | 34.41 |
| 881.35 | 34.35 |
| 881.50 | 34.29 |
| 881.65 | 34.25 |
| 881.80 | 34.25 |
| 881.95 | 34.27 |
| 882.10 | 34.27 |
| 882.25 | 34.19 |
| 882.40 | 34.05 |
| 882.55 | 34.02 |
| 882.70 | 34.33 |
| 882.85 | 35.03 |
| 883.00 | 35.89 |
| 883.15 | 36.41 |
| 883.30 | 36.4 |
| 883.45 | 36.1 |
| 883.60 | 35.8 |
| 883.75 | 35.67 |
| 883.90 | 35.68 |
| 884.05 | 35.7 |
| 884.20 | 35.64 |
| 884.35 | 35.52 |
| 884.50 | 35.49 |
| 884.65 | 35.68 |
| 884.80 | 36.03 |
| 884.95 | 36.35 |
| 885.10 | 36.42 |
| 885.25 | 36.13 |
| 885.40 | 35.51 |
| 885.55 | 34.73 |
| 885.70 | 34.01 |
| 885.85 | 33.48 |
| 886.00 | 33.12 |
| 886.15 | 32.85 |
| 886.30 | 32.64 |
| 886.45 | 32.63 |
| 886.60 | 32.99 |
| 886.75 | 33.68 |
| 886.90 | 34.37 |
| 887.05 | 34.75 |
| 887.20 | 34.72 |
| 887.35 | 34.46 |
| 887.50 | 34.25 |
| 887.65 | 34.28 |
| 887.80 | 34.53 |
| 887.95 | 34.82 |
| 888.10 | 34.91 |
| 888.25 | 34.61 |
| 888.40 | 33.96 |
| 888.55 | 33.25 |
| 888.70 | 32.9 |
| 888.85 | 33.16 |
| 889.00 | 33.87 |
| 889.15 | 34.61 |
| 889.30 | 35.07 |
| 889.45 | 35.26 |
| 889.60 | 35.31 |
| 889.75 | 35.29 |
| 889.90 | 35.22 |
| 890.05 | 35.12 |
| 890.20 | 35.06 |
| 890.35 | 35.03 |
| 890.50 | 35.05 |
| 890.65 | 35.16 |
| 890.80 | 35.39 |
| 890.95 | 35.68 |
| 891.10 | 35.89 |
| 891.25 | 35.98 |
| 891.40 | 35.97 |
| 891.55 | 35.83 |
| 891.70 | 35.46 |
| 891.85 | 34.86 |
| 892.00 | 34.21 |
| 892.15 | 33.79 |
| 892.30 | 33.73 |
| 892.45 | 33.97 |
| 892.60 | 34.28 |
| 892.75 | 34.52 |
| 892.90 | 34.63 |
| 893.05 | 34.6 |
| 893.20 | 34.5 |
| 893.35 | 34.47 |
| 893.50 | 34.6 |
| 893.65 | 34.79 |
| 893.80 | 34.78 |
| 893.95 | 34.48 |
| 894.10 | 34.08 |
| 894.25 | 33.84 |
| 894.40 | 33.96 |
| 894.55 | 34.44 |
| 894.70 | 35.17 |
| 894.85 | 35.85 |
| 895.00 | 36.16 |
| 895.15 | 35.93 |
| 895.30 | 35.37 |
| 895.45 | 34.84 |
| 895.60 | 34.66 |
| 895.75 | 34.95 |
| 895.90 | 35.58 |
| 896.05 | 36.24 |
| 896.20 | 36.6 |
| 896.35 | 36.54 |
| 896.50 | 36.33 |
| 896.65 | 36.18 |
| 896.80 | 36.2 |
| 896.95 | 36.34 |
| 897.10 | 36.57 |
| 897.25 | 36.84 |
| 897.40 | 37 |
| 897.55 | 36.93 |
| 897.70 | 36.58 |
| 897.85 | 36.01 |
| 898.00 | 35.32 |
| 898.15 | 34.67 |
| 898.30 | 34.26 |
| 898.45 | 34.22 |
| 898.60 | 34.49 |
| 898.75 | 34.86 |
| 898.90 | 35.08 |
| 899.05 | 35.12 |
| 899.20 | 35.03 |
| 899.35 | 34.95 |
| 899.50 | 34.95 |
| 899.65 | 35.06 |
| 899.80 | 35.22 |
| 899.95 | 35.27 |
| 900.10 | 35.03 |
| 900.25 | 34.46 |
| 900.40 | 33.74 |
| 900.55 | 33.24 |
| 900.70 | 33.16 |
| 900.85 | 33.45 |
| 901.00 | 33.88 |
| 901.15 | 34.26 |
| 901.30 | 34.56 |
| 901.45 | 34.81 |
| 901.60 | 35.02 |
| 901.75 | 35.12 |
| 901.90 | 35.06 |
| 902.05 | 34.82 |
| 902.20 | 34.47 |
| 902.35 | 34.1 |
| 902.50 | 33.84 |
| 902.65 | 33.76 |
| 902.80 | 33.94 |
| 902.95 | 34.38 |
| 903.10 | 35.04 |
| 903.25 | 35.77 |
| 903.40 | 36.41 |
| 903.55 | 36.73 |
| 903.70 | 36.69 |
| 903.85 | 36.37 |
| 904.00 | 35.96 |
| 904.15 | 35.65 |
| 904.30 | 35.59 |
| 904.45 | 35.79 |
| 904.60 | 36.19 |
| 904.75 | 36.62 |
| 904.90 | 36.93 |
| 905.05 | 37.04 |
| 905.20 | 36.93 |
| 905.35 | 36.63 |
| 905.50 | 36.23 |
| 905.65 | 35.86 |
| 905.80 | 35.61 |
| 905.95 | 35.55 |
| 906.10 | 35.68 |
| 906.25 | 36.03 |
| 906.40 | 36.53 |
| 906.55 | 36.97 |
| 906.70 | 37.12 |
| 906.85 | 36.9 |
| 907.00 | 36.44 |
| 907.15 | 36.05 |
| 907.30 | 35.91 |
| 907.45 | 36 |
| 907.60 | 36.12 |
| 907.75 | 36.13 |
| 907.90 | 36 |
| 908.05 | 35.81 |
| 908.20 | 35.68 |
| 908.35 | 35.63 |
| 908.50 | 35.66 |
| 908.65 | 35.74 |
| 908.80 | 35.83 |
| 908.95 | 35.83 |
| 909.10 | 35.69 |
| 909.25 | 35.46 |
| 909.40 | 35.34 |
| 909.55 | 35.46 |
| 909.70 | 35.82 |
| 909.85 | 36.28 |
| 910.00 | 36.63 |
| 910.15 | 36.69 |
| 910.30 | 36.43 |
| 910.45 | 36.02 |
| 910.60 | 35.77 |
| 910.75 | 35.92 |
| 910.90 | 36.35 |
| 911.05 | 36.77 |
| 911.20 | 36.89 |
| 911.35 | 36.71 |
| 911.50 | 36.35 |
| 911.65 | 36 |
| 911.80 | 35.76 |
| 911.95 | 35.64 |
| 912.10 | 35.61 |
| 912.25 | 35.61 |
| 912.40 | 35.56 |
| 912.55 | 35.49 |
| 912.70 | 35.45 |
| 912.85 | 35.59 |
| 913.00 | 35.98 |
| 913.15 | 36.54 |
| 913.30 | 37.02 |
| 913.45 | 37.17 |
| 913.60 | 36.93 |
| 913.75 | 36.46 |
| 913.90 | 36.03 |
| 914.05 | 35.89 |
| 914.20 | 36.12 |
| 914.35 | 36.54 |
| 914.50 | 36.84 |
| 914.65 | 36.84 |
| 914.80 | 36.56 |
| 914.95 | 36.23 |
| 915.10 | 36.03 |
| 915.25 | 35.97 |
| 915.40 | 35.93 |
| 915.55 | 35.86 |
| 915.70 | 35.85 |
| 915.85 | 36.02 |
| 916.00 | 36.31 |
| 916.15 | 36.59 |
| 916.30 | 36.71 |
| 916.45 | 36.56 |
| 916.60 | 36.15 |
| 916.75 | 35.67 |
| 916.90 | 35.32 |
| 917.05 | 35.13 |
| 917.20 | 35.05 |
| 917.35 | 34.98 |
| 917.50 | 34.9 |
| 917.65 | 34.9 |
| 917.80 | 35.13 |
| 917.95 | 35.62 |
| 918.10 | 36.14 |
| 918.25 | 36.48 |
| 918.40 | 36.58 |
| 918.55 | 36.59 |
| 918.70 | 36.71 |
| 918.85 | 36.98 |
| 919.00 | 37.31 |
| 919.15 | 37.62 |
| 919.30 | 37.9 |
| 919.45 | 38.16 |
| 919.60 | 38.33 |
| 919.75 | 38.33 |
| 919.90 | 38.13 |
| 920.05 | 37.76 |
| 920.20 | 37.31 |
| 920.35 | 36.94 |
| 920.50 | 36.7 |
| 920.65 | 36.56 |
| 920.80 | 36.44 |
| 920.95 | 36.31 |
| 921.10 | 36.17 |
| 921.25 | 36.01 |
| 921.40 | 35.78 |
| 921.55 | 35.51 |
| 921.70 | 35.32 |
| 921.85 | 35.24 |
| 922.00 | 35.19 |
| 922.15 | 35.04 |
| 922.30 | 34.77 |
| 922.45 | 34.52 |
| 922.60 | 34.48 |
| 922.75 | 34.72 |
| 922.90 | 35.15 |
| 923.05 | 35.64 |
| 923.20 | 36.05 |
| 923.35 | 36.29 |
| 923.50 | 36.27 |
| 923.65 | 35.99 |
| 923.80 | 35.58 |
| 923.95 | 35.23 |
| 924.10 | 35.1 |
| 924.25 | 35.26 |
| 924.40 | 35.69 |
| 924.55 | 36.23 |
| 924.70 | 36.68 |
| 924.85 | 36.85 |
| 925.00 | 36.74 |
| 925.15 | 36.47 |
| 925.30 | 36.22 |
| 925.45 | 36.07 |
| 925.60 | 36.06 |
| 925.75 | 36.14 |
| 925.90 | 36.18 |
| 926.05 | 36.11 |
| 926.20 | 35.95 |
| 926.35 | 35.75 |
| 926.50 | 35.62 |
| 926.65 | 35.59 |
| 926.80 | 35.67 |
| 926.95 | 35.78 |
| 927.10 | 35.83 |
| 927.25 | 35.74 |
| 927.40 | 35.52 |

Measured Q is 0.01 mag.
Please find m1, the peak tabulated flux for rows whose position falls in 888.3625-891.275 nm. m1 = 35.98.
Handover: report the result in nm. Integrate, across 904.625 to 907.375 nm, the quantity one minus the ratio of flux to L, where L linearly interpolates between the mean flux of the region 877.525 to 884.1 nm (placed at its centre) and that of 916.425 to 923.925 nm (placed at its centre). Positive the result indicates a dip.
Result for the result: -0.06 nm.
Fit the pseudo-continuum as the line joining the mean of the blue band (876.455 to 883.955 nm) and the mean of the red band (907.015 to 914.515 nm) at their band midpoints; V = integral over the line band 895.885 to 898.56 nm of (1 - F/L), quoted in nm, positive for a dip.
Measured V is -0.04 nm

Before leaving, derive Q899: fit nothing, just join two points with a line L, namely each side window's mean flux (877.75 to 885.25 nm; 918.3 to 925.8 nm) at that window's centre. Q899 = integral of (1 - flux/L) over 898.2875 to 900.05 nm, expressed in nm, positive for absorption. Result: 0.03 nm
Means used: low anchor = 34.9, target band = 34.9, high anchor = 36.3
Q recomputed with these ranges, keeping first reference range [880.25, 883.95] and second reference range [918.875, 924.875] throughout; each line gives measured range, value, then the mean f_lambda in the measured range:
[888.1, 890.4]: 0.015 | 34.5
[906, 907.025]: -0.026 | 36.5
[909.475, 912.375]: -0.010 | 36.1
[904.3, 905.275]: -0.028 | 36.5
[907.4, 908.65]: -0.005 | 35.9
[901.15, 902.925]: 0.031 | 34.5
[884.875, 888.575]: 0.019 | 34.3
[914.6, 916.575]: -0.008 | 36.3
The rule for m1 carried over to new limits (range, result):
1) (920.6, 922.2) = 36.56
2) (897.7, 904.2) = 36.73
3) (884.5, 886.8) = 36.42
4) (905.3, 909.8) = 37.12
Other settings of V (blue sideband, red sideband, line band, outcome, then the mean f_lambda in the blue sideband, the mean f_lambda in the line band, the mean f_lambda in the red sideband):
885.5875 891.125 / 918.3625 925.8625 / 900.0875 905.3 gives 0.01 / 34.4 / 35.1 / 36.3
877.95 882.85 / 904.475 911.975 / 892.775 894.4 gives 0.03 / 34.4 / 34.5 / 36.2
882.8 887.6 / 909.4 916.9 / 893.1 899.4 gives 0.01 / 34.9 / 35.4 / 36.2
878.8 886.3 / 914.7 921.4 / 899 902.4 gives 0.10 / 34.8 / 34.6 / 36.4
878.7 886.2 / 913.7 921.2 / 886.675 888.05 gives 0.02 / 34.8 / 34.4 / 36.4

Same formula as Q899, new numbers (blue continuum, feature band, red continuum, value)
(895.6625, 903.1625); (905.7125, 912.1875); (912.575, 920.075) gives -0.046 nm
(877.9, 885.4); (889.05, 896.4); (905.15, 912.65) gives 0.068 nm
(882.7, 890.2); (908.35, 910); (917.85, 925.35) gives -0.001 nm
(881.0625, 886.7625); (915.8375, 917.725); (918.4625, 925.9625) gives 0.018 nm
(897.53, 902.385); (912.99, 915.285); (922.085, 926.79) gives -0.074 nm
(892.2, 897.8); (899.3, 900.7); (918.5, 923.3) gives 0.037 nm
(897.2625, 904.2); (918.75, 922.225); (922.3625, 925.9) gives -0.104 nm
